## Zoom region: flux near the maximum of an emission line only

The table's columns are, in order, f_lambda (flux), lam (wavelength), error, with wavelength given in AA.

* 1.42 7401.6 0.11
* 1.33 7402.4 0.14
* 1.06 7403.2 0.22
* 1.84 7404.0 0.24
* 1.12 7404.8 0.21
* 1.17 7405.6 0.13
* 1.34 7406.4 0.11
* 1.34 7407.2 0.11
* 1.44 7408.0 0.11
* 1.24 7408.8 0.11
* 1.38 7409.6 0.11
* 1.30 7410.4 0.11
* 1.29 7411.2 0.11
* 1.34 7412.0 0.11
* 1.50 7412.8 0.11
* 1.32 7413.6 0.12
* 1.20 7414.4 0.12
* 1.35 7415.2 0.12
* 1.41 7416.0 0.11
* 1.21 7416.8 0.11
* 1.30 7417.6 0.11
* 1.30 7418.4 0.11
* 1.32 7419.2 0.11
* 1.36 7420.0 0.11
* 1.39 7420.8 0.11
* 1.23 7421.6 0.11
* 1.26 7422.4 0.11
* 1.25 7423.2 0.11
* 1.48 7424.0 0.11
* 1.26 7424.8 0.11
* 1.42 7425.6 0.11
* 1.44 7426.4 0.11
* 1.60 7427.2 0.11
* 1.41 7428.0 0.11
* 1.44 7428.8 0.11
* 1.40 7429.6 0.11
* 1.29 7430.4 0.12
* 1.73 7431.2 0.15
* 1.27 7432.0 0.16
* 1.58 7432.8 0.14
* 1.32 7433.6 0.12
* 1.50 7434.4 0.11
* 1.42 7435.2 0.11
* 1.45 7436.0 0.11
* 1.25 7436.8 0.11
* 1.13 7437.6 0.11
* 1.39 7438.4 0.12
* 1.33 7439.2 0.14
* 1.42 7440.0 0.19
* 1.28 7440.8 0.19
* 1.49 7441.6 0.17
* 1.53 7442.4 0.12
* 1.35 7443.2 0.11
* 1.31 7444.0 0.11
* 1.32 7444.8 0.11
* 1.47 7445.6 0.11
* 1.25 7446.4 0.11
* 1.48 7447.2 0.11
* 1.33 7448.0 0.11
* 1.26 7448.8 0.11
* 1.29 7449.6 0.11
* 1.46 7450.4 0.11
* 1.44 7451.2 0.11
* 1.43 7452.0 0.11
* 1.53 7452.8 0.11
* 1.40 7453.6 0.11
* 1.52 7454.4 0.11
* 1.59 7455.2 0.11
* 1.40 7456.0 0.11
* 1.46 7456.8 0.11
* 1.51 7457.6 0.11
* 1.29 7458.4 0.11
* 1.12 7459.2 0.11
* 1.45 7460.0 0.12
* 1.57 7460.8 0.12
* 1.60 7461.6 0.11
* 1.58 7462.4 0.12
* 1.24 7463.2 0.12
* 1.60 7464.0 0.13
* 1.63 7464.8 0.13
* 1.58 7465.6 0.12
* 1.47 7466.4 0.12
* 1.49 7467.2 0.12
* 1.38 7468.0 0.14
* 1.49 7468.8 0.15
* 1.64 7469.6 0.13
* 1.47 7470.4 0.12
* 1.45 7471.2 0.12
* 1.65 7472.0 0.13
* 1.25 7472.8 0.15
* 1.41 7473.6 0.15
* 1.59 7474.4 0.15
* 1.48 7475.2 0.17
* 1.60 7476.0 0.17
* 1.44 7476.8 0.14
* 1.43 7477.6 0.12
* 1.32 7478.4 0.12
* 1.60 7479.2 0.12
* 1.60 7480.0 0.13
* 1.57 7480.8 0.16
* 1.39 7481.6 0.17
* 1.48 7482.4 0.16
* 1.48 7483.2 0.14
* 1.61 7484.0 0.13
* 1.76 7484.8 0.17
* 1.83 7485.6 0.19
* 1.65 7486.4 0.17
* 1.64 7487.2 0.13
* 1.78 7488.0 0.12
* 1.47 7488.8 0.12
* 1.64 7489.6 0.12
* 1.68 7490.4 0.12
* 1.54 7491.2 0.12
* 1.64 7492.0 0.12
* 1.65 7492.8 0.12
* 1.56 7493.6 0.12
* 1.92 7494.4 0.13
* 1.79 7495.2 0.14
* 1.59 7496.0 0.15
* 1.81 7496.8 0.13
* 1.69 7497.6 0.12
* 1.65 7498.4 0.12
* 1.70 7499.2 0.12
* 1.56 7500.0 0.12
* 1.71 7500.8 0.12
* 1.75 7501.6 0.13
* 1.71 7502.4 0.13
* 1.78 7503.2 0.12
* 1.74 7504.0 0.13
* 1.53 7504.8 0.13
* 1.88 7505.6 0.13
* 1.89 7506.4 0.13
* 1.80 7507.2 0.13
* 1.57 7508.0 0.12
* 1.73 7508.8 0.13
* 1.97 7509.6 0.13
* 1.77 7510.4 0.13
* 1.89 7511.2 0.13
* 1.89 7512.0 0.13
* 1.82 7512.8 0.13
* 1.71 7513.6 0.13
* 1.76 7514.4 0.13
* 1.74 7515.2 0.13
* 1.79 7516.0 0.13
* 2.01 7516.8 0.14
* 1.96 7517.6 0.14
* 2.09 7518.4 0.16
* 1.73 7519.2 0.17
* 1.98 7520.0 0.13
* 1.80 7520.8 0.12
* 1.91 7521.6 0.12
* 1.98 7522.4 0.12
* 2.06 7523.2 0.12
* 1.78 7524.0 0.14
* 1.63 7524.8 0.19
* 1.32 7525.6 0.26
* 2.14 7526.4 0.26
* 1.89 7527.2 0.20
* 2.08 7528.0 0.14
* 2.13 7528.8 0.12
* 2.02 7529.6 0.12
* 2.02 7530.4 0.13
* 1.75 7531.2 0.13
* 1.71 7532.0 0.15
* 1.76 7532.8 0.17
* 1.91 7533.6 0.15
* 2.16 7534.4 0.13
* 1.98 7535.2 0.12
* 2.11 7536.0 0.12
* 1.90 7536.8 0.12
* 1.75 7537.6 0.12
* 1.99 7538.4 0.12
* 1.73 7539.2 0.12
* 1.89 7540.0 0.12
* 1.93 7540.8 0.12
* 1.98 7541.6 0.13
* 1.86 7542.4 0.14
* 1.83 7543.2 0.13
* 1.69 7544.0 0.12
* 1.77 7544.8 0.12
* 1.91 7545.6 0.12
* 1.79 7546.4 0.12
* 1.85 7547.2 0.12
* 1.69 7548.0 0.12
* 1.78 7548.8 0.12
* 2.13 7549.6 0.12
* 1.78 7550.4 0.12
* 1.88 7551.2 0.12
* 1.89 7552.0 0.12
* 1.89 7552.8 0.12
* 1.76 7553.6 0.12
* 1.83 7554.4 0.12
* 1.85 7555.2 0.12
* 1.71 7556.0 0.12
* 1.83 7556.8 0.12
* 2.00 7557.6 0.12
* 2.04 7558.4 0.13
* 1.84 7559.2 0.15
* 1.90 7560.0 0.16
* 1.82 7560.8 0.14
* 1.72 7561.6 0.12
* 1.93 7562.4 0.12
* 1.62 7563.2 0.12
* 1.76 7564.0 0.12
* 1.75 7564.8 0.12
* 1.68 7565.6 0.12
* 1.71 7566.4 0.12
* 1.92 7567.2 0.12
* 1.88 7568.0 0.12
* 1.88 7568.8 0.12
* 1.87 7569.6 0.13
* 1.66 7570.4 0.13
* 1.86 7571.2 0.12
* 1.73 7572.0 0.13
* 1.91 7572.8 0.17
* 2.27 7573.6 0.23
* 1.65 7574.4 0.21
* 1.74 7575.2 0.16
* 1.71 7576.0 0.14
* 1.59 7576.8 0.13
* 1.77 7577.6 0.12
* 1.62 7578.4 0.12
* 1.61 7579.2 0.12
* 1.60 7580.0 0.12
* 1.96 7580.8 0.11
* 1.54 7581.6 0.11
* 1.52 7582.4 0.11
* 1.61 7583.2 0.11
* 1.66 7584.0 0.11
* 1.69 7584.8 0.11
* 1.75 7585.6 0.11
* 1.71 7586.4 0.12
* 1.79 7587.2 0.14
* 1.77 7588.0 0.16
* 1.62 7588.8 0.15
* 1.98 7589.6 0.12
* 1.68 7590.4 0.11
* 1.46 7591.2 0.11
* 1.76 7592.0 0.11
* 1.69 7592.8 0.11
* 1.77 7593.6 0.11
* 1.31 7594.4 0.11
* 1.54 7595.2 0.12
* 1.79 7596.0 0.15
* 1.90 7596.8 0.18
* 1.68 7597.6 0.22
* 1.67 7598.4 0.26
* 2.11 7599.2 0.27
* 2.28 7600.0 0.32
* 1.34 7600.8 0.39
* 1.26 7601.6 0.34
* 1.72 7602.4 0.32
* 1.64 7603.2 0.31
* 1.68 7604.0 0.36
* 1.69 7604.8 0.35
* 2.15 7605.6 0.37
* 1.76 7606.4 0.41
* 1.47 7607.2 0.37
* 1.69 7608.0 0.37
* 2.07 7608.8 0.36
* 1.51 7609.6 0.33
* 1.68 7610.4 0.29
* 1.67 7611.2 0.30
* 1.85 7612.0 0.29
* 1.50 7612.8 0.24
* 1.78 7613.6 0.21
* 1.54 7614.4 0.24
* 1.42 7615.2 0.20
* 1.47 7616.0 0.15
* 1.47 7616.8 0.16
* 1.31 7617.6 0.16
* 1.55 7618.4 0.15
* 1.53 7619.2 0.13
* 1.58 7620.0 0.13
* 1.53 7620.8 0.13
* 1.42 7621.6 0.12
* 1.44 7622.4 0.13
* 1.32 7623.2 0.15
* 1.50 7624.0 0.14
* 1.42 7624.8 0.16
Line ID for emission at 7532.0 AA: Mg II 2798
